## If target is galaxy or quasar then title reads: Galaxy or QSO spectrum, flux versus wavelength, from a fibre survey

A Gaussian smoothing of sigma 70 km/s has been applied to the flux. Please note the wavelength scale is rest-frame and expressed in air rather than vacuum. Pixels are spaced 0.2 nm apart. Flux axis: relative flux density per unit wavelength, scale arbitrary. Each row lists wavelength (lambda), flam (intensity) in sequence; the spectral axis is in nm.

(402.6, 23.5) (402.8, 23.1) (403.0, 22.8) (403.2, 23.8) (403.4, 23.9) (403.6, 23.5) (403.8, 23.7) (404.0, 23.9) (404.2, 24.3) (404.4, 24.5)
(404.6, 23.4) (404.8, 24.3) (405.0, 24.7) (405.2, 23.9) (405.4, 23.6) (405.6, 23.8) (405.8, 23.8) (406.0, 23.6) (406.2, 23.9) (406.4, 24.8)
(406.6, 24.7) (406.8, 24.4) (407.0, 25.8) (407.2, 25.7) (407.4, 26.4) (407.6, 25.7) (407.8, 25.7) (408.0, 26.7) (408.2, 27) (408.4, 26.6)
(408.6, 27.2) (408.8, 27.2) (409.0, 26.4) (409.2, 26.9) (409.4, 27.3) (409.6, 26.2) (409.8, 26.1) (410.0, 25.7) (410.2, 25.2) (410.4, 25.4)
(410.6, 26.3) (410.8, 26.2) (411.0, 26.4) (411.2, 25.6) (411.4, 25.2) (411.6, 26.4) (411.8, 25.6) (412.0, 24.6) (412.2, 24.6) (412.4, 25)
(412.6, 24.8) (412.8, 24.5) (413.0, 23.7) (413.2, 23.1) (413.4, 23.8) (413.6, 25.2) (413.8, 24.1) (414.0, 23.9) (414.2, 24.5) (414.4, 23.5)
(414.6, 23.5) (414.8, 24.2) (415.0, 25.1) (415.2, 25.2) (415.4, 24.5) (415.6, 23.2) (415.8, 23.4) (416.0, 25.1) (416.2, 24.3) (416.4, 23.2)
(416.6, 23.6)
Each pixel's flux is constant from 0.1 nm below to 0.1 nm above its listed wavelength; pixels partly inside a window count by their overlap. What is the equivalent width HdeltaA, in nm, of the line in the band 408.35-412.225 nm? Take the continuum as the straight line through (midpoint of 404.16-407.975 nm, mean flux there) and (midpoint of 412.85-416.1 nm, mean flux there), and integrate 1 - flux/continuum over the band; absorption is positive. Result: -0.270 nm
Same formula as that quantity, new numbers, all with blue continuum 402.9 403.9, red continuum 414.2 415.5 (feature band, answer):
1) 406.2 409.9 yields -0.34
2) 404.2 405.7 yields -0.03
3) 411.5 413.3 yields -0.04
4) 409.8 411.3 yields -0.11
